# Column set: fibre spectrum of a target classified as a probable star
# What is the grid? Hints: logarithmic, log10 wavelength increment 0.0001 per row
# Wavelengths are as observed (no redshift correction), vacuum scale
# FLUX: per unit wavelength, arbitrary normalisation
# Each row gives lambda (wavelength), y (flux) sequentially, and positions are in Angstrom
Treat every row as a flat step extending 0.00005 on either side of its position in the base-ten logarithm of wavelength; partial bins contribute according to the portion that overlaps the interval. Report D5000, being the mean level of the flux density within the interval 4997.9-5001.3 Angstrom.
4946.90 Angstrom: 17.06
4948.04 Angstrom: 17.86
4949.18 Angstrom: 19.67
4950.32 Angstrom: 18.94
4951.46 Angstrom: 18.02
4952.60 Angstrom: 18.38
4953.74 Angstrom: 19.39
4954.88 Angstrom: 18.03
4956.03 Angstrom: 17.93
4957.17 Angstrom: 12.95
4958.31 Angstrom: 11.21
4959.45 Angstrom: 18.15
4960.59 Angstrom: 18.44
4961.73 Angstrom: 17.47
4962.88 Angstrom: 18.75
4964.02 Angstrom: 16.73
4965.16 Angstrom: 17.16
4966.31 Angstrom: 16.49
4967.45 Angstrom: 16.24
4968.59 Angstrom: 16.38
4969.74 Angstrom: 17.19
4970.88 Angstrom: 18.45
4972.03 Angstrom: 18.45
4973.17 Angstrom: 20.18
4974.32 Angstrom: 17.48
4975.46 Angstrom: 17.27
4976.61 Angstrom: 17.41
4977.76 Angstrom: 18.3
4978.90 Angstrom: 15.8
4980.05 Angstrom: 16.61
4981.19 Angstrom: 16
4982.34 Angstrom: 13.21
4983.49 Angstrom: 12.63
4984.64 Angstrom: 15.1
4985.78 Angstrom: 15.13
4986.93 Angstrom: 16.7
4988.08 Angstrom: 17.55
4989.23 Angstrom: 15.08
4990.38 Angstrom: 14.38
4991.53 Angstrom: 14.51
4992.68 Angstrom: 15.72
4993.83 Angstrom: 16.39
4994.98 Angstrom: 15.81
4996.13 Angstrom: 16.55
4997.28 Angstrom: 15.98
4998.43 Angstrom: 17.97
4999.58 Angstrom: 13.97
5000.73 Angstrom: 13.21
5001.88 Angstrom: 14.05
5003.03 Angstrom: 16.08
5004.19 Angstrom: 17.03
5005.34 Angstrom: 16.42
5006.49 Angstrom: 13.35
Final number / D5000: 15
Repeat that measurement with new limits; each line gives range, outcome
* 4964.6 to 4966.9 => 16.8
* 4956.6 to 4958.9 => 12.2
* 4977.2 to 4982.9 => 16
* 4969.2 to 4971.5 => 17.8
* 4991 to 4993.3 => 15.1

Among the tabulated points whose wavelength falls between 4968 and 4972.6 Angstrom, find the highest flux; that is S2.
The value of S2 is 18.45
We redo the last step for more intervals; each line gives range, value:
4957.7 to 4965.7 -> 18.75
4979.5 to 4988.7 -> 17.55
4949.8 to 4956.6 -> 19.39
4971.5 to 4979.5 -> 20.18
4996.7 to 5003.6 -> 17.97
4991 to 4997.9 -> 16.55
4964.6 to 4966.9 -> 17.16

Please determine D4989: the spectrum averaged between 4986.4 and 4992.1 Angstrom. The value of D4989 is 15.6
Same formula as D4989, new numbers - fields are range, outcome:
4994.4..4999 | 16.6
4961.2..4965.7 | 17.5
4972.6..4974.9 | 18.8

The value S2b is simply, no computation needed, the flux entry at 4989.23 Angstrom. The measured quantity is 15.08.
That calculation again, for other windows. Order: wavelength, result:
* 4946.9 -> 17.06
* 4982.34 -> 13.21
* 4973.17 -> 20.18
